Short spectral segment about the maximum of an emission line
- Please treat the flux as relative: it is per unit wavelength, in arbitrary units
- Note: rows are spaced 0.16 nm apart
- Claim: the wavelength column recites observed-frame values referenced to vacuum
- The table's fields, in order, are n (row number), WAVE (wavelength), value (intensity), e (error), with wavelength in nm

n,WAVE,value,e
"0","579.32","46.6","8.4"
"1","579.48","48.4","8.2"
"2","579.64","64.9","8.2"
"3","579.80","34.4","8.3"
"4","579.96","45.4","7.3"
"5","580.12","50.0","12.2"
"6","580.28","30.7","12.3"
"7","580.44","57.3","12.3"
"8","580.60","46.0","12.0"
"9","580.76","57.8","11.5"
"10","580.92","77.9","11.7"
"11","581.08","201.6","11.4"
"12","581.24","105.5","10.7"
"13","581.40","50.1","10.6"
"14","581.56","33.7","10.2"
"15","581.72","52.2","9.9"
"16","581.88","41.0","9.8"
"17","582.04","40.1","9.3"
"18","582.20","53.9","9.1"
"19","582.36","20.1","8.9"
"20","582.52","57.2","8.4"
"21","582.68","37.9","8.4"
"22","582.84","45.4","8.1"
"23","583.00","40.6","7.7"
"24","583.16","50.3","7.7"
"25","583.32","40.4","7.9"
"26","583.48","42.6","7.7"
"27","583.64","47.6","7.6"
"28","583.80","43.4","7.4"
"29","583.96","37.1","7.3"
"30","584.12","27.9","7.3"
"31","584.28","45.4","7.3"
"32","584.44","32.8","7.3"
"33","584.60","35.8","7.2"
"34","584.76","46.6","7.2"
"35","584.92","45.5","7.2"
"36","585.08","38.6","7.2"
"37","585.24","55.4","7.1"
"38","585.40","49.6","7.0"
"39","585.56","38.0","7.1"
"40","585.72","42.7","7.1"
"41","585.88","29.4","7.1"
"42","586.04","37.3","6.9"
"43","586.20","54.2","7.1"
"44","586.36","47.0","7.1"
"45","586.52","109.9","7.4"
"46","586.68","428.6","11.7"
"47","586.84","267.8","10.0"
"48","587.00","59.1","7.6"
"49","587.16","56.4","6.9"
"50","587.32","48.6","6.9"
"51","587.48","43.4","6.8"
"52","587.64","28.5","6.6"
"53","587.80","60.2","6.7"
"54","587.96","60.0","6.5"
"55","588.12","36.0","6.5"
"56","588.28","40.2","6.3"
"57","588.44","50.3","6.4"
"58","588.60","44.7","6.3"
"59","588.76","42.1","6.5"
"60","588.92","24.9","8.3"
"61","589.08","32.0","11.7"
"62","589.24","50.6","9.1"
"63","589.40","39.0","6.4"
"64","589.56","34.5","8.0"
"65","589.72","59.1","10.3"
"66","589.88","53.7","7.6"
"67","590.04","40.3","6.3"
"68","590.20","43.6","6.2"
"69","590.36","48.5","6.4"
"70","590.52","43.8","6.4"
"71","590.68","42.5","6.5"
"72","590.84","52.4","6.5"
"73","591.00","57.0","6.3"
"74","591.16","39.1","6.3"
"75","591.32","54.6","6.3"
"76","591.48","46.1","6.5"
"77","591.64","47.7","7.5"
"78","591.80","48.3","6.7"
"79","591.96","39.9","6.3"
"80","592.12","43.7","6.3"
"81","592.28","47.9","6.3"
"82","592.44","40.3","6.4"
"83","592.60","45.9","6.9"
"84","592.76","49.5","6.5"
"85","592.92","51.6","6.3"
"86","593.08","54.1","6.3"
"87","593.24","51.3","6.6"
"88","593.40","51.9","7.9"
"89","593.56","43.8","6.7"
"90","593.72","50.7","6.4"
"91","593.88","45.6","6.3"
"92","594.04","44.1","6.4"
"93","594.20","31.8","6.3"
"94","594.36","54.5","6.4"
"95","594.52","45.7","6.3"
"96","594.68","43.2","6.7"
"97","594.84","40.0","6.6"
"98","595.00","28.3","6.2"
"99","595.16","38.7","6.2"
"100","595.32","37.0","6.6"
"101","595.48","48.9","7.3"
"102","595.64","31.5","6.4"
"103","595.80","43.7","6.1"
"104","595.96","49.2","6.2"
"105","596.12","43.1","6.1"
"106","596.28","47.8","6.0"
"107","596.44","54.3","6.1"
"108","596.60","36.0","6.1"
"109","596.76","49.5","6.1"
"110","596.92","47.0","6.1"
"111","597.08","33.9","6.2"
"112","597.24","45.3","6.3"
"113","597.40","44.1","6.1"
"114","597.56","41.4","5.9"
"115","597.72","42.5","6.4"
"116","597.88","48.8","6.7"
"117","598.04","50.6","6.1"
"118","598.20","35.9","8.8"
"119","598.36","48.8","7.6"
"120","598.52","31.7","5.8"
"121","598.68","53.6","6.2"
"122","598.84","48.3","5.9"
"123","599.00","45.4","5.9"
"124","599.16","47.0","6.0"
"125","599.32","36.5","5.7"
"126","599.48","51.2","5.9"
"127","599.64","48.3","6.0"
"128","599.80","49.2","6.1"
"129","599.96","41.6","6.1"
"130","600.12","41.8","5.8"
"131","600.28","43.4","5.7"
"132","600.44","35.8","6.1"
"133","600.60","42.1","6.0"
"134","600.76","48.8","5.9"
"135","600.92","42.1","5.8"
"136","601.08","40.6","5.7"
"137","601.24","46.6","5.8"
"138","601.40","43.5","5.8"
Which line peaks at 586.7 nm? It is [O III]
